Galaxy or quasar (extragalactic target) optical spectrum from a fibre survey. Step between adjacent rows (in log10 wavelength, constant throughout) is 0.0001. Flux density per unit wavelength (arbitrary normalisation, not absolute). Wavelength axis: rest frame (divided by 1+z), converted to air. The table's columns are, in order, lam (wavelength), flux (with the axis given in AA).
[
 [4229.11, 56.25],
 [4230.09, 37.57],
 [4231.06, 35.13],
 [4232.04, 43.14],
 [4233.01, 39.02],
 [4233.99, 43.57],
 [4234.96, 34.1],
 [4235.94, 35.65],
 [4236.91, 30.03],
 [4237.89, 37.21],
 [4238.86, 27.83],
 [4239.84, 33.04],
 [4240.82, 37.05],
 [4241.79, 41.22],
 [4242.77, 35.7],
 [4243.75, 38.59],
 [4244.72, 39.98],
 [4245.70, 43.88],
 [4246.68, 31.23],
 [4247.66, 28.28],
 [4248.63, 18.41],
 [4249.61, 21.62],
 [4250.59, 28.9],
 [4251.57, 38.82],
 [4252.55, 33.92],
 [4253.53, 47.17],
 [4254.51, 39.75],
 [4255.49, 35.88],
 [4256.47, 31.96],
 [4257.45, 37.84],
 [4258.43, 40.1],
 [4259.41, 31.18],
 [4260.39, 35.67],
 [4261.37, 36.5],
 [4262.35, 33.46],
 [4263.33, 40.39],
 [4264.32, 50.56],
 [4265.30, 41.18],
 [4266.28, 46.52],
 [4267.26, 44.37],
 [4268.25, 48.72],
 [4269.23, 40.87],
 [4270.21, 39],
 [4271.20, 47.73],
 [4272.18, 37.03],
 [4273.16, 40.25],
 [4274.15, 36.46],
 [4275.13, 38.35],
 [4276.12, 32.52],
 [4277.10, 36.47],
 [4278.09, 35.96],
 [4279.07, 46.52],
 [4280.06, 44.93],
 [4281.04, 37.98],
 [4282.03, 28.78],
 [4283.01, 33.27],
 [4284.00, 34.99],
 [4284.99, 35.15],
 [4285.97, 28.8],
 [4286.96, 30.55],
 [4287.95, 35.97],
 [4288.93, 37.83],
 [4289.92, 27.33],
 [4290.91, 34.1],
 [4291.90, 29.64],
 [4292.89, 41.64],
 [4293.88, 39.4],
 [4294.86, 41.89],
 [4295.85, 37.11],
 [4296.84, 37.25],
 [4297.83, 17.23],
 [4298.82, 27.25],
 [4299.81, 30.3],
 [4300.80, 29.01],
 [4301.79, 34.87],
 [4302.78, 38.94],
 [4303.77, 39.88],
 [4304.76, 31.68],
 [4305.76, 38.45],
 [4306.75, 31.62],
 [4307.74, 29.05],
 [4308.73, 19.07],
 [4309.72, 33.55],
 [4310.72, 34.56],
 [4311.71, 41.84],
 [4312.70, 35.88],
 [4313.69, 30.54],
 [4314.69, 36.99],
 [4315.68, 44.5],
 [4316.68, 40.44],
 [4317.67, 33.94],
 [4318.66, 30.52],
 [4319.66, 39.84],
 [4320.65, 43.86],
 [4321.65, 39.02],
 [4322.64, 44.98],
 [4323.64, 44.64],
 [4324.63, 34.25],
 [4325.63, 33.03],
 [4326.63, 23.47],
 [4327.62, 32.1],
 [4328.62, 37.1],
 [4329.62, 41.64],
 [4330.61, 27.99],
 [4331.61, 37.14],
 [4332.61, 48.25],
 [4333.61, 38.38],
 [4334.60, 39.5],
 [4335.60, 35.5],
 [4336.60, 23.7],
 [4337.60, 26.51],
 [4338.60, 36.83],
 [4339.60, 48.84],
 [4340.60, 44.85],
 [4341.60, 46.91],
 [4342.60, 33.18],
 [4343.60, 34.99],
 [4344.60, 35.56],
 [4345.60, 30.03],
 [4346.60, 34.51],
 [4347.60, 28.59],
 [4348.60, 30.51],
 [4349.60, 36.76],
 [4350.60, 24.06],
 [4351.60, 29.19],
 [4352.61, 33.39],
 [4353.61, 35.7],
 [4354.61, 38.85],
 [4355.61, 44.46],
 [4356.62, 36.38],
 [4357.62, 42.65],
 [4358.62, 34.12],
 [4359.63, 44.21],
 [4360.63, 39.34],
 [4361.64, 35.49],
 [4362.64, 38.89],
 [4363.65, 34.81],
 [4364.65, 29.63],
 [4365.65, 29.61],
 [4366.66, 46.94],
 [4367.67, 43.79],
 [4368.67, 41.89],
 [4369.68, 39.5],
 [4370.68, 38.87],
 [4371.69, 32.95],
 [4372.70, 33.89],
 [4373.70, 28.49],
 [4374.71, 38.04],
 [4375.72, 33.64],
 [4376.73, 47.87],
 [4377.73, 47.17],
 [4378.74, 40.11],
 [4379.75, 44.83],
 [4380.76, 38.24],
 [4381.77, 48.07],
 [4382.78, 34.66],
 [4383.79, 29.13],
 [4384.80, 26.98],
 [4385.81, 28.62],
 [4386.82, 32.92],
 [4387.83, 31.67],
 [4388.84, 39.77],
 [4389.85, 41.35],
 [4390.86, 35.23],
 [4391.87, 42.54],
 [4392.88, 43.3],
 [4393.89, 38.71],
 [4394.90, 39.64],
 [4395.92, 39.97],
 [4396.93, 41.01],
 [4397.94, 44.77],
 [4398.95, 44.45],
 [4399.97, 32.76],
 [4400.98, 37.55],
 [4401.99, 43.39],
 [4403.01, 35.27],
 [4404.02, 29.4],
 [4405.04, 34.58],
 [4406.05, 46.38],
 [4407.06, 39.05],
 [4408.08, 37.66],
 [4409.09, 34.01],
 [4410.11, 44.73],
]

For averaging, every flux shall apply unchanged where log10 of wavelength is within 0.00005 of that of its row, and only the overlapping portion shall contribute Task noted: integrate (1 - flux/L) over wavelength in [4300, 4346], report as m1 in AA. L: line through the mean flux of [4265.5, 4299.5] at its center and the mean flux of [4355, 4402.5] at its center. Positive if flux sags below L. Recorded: 1.8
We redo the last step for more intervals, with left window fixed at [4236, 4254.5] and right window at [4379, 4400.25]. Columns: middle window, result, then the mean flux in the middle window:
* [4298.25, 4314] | 1.3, 32.9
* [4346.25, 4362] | 0.7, 35.5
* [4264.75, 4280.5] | -2.8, 41.1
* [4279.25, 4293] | 0.4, 34.4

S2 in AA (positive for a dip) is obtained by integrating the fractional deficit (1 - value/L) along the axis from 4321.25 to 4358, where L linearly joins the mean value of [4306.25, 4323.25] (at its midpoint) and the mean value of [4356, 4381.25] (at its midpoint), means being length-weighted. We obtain 1.1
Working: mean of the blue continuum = 36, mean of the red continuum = 38.5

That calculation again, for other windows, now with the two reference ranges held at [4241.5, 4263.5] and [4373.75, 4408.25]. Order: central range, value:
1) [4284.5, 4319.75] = 2.2 AA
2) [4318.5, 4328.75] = 0.0 AA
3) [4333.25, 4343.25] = -0.1 AA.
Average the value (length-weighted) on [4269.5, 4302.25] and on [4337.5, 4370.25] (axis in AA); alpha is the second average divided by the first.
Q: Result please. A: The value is 1.04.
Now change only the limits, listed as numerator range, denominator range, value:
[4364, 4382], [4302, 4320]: 1.11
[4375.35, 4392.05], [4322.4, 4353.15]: 1.07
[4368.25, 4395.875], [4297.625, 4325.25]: 1.08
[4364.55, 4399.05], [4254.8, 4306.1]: 1.04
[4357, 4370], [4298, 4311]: 1.21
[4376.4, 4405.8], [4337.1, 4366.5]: 1.07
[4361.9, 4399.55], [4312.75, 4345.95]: 1.03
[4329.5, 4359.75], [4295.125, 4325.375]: 1.03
